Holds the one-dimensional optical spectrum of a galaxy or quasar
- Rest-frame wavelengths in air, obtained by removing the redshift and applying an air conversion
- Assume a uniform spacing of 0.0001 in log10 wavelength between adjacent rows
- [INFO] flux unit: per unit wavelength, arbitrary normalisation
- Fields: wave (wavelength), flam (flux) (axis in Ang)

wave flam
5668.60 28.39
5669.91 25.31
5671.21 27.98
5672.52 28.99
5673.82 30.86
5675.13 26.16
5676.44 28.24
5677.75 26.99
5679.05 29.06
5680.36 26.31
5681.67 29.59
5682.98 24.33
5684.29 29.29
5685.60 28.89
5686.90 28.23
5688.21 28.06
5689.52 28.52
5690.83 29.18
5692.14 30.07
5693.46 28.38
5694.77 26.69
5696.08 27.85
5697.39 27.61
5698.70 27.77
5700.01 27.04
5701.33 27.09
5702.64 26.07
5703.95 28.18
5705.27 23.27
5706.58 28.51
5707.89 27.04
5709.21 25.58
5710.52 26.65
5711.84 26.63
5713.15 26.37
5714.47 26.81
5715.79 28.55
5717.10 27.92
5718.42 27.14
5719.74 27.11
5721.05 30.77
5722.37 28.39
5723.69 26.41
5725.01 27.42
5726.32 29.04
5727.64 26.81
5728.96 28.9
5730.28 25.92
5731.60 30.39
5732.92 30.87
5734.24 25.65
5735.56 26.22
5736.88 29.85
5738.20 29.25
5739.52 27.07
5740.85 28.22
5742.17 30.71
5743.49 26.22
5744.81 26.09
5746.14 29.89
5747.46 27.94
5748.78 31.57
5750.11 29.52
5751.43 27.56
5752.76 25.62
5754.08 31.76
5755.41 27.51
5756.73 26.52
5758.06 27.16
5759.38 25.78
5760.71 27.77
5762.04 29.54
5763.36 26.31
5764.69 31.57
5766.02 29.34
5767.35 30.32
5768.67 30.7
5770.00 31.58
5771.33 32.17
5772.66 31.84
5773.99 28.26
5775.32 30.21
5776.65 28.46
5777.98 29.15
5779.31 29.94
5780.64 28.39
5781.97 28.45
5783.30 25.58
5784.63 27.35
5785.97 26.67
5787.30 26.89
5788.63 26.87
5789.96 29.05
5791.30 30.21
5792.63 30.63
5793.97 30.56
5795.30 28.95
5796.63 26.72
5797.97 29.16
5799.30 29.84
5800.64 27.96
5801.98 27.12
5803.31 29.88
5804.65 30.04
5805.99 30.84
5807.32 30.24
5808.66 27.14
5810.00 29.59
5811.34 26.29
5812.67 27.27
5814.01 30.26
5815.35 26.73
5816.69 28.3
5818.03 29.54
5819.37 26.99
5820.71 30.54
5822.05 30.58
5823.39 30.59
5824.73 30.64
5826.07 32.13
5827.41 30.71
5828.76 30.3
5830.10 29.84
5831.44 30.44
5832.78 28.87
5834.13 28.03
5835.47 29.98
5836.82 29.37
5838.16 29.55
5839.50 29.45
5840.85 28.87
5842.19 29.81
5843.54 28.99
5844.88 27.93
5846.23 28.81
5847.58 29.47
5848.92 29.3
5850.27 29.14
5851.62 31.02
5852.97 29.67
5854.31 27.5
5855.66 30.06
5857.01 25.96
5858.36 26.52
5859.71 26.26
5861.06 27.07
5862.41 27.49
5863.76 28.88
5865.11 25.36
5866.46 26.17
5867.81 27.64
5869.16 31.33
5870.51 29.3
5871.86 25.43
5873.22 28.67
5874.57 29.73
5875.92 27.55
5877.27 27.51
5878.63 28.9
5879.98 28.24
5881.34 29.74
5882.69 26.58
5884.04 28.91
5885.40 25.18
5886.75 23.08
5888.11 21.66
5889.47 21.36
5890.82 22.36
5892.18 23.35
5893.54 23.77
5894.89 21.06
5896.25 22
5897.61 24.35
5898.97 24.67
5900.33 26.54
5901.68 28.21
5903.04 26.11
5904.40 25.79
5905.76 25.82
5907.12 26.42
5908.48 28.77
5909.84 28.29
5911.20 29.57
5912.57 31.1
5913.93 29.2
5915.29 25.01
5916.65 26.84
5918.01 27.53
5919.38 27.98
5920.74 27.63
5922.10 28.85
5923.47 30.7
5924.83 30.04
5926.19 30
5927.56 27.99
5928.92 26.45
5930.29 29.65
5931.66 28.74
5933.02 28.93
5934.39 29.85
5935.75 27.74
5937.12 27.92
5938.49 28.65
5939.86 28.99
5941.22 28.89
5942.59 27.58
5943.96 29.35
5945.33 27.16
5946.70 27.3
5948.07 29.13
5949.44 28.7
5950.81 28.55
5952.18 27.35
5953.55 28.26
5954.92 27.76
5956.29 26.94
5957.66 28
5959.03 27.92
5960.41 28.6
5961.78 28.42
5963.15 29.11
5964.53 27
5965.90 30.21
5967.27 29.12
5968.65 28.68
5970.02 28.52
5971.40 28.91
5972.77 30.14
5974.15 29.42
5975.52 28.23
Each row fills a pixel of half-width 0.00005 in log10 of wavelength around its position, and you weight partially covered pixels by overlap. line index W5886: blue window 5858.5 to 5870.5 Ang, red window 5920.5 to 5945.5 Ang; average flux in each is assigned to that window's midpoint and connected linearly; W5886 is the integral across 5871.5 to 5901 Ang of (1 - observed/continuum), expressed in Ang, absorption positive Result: 2.6 Ang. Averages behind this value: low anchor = 27.6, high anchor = 28.7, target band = 25.5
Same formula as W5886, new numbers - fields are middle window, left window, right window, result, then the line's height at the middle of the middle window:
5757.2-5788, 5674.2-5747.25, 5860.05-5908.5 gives -1.84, 27.2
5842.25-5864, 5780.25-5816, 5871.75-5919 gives -0.94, 27.2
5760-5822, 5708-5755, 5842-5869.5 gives -1.85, 28.1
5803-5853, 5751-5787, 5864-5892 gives -3.20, 27.6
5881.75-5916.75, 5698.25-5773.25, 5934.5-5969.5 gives 3.28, 28.3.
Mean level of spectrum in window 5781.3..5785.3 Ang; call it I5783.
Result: 27.1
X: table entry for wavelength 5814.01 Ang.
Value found 30.26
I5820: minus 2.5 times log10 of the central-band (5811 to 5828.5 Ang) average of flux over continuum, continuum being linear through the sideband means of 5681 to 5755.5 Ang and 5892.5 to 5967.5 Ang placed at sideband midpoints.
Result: -0.06 mag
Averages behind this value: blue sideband 27.9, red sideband 27.7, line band 29.4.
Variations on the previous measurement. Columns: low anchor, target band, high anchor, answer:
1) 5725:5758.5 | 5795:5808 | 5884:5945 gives -0.049 mag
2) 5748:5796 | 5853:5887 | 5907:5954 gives 0.037 mag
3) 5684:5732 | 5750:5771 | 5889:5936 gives -0.047 mag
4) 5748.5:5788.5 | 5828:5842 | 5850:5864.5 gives -0.046 mag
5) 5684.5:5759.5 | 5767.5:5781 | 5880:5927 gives -0.101 mag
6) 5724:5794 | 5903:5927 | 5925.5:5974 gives 0.014 mag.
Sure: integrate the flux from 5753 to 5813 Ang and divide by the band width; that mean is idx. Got 28.8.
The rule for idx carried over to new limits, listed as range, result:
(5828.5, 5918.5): 27.4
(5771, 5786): 28.9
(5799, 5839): 29.3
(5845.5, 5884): 28.2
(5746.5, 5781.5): 29.1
